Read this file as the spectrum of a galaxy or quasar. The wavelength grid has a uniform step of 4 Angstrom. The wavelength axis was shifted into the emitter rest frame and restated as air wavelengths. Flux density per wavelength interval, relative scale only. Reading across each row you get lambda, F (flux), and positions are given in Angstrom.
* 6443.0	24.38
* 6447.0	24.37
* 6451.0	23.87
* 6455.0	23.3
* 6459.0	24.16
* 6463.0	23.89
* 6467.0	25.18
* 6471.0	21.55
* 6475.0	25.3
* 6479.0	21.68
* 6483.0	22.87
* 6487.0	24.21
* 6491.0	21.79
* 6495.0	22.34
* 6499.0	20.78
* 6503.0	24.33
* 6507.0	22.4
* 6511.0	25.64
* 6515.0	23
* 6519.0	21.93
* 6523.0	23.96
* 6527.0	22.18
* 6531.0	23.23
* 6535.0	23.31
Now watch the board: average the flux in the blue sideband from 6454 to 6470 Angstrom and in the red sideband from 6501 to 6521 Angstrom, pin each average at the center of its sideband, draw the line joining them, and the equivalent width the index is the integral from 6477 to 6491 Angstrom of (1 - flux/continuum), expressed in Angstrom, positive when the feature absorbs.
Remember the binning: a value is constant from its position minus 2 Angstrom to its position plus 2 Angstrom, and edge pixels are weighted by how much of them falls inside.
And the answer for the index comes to 0.6 Angstrom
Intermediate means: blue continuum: 24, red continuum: 23.5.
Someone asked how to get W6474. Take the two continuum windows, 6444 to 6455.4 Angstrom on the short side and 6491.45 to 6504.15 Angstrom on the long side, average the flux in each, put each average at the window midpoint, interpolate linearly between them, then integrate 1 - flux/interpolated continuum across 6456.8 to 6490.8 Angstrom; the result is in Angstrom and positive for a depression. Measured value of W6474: -0.57 Angstrom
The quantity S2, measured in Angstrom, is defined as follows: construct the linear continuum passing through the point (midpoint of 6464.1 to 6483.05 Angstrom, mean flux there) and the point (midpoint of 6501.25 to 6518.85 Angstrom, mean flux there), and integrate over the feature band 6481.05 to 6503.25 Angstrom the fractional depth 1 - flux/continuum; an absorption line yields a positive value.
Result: 0.9 Angstrom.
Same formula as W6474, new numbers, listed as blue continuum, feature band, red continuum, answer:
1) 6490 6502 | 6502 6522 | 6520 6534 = -0.87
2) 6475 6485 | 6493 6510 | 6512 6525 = 0.29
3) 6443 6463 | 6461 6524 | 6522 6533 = 0.84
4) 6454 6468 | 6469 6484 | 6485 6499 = 0.29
